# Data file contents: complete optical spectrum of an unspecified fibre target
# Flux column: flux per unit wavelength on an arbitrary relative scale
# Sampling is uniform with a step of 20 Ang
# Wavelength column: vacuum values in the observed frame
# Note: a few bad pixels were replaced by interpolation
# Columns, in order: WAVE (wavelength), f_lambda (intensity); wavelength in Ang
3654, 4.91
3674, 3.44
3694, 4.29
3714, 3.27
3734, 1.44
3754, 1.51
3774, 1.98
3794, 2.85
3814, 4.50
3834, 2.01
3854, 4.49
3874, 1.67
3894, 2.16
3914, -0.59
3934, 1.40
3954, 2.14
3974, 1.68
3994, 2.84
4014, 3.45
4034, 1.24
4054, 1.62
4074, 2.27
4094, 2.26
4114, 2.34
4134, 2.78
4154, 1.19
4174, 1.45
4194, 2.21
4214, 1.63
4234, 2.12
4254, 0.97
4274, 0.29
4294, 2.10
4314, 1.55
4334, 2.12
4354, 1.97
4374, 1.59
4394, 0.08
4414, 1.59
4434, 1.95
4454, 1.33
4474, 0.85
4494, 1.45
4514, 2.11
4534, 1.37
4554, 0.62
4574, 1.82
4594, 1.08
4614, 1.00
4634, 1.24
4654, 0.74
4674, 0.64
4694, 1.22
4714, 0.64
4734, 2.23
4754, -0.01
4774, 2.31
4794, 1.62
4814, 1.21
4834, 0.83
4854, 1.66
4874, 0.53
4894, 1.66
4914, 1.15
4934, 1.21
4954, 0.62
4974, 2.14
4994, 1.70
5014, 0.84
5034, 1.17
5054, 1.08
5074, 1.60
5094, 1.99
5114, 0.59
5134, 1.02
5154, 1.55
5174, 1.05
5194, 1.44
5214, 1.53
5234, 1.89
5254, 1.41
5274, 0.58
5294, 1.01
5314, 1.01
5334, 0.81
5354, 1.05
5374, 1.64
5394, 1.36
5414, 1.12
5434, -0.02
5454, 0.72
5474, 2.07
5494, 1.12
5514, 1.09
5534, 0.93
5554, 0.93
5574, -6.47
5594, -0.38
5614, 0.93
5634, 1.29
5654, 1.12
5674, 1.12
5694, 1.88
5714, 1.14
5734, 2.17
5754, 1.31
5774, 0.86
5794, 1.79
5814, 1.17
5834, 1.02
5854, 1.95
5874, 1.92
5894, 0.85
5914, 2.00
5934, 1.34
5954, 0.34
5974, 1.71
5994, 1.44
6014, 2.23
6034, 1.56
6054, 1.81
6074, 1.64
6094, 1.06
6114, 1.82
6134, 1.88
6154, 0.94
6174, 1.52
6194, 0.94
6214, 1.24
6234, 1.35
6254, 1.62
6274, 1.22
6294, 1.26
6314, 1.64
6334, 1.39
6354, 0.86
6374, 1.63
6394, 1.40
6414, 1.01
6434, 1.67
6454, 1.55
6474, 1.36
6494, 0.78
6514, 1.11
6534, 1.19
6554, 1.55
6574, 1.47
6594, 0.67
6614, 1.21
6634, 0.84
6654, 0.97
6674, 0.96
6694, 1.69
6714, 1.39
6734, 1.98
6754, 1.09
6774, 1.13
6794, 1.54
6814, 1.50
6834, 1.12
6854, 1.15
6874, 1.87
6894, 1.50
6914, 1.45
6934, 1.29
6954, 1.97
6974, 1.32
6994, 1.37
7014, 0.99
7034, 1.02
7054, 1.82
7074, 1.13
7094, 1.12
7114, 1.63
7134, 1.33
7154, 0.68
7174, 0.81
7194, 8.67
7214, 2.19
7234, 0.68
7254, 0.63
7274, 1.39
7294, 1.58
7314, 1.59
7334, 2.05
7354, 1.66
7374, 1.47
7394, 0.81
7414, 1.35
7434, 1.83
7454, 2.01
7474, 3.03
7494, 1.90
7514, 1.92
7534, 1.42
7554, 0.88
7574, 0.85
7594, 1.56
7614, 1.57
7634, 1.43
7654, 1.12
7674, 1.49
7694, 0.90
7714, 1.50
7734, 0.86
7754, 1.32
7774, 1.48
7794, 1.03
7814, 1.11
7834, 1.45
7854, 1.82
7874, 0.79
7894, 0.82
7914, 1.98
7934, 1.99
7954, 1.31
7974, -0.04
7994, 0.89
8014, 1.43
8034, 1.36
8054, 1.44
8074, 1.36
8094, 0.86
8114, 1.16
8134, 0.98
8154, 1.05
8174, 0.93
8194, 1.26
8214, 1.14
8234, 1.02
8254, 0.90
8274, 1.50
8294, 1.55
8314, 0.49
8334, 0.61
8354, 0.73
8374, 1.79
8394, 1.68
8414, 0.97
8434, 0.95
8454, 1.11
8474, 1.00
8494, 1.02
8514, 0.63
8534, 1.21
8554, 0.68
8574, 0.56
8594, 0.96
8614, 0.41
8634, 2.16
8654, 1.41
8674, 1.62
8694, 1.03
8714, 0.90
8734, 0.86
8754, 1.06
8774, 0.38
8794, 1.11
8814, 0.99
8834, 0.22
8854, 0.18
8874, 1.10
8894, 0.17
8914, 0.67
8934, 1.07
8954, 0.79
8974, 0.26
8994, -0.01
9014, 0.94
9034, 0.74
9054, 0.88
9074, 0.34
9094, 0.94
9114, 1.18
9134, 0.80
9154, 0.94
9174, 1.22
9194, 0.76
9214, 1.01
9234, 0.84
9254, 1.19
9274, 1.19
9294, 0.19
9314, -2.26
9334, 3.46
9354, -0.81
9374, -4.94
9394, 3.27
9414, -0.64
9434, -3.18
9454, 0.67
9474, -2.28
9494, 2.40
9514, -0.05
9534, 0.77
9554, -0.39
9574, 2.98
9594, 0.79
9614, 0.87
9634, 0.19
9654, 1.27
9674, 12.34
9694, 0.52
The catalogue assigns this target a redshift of 0.93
